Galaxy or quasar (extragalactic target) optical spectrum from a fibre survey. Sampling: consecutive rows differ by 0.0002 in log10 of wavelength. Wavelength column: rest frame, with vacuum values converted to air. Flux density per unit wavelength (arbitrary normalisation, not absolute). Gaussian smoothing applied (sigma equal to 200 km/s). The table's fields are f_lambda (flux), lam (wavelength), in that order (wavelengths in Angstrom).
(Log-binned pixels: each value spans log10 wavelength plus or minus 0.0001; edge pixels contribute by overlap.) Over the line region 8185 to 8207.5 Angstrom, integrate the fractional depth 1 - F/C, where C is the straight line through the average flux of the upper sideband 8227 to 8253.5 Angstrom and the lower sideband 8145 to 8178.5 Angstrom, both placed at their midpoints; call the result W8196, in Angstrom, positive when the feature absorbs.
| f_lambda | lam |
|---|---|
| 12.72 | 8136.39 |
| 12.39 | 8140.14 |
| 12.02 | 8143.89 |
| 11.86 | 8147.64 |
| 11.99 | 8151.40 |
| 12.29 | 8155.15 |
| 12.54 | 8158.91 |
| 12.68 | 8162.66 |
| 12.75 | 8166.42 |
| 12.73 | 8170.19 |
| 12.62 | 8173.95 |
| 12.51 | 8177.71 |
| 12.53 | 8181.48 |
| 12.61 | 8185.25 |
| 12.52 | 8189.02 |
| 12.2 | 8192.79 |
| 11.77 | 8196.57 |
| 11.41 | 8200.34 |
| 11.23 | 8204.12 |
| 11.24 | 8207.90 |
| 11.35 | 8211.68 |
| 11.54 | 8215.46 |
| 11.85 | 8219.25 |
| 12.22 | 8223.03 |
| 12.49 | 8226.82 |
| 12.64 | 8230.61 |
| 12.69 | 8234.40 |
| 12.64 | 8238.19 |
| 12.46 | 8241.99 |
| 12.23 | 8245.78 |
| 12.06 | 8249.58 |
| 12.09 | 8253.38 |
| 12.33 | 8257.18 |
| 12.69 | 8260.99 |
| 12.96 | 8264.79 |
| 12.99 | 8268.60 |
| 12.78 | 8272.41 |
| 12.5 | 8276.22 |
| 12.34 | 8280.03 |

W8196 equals 1.0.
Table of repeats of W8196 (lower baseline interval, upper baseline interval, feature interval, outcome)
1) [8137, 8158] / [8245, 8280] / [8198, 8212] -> 1.16 Angstrom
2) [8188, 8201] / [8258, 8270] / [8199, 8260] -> 1.81 Angstrom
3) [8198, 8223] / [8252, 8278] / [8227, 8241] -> -0.74 Angstrom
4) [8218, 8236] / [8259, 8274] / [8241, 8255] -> 0.49 Angstrom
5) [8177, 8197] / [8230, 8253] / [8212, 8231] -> 0.56 Angstrom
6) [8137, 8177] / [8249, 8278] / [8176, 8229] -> 2.17 Angstrom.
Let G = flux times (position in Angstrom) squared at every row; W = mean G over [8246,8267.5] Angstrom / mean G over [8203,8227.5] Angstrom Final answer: 1.07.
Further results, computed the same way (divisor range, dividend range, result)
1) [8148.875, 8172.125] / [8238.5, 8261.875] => 1.01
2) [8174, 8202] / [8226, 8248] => 1.03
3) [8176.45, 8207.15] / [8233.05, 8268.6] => 1.05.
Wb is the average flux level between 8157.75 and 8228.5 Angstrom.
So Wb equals 12.1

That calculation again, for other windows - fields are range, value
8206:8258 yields 12.1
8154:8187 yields 12.6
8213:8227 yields 11.9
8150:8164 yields 12.4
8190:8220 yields 11.6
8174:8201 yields 12.3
